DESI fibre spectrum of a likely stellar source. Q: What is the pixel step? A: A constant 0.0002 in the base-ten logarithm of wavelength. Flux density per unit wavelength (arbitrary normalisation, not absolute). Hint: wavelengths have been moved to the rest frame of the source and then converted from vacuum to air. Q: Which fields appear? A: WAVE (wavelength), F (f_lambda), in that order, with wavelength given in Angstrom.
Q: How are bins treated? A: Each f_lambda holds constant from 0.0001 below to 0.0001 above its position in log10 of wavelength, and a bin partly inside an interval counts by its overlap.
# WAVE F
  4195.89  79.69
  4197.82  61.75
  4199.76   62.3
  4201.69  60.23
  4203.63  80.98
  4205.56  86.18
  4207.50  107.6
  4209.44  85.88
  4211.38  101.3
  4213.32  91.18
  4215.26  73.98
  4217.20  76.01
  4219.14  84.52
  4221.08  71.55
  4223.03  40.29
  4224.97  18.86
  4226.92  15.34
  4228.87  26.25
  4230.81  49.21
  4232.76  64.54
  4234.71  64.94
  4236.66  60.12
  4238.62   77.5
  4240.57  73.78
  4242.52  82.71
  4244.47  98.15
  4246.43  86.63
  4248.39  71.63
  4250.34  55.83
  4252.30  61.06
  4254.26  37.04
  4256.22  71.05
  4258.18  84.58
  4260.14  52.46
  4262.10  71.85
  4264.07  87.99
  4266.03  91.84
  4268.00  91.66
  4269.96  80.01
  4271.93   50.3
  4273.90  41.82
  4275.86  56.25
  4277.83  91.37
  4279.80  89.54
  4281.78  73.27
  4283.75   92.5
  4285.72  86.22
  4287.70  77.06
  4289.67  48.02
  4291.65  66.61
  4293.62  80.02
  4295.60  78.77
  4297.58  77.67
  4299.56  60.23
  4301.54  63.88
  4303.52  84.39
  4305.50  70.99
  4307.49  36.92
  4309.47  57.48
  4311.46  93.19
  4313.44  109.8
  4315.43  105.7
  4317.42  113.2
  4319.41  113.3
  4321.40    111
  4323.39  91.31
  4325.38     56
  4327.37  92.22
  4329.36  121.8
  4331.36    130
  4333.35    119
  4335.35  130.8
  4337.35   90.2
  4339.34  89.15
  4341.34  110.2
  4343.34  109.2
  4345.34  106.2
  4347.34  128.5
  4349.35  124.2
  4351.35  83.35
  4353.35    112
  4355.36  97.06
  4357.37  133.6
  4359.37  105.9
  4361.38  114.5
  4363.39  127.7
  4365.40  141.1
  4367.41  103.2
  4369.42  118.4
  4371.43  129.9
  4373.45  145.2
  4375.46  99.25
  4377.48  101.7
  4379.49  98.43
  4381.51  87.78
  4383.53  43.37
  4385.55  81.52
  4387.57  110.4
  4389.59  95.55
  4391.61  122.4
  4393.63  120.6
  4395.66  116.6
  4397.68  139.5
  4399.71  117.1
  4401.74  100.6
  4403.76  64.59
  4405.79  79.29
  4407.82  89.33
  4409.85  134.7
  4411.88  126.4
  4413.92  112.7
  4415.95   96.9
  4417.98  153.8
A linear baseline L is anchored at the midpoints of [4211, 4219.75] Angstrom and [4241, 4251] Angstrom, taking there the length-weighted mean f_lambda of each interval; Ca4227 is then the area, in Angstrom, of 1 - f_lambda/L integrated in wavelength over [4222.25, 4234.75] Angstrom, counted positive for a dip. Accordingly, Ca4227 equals 6.71 Angstrom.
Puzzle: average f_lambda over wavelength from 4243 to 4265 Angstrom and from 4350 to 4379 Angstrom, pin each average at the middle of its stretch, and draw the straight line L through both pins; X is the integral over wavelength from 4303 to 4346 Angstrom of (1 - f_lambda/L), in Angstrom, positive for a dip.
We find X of 0.9 Angstrom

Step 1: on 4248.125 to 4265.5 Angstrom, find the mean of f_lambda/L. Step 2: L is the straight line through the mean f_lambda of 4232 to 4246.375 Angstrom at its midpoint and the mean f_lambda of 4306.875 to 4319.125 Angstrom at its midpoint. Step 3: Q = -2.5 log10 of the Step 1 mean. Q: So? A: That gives 0.19 mag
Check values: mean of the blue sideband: 75.5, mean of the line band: 66.4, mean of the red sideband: 89.1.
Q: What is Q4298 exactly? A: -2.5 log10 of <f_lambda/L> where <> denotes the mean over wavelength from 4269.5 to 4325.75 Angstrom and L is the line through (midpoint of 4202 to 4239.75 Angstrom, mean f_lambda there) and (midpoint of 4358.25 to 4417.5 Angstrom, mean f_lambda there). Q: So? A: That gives 0.108 mag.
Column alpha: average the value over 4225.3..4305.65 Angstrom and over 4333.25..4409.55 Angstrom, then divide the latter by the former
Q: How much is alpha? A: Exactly 1.6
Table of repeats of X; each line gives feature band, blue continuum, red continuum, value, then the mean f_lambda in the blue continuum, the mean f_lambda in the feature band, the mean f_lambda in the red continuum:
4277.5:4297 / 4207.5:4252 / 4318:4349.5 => 2.5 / 67.6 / 77.9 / 107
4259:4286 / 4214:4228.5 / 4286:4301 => -4.0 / 53.9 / 75.3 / 70.4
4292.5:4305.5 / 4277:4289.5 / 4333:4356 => 2.2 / 82.5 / 73.9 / 108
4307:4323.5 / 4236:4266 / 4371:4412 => -1.4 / 72.2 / 94.2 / 104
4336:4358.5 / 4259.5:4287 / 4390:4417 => -3.1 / 75.8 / 108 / 109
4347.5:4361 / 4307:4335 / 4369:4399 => -1.0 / 98.4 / 111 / 107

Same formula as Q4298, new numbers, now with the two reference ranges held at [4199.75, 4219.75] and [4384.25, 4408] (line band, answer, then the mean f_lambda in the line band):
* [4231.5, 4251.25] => 0.19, 73.3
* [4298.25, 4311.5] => 0.39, 65.1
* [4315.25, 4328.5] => -0.02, 97.3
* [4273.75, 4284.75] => 0.19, 76.6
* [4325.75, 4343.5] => -0.13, 108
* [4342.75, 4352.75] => -0.13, 110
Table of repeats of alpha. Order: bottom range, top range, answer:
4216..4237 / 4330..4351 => 2.17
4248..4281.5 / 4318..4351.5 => 1.53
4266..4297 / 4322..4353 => 1.42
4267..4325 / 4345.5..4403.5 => 1.40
